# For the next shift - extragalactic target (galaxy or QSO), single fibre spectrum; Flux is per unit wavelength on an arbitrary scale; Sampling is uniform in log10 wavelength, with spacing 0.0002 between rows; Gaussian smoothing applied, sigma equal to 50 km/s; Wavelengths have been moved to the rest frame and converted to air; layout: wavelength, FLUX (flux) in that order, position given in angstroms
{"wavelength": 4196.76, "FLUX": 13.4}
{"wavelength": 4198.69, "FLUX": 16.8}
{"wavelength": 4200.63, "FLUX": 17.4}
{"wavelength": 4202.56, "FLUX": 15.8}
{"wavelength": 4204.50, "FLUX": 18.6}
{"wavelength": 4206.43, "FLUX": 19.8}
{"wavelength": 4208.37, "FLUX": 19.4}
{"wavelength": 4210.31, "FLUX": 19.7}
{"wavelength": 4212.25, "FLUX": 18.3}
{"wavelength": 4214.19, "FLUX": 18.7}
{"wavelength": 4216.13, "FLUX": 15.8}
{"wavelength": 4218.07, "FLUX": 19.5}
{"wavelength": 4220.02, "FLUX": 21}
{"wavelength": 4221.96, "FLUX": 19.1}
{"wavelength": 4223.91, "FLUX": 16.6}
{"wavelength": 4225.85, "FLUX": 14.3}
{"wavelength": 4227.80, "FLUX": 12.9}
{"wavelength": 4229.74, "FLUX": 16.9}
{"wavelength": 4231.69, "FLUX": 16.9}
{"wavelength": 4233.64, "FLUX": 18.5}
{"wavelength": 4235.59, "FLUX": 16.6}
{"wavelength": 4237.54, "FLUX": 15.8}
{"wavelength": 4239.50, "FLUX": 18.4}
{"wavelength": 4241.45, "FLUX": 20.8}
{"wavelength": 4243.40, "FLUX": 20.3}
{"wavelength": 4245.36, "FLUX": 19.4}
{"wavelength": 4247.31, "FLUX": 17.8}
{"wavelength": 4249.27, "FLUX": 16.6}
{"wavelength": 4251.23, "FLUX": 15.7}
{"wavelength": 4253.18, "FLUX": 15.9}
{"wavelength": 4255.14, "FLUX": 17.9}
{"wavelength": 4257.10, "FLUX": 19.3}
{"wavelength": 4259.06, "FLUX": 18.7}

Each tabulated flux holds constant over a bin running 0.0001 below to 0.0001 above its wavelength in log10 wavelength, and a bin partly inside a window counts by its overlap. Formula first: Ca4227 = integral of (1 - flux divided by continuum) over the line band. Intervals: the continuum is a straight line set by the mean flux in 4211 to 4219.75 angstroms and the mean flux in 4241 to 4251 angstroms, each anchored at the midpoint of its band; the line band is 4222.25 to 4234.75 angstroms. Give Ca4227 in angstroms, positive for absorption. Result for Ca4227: 1.5 angstroms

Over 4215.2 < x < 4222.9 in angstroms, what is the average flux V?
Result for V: 18.9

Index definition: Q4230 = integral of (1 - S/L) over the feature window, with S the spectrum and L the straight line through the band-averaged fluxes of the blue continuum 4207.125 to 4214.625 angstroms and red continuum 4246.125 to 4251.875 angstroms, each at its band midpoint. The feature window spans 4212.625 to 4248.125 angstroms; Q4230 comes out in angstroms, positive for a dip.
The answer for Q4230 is 0.3 angstroms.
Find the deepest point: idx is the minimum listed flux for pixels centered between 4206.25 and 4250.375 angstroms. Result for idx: 12.9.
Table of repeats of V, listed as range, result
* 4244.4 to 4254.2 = 17.1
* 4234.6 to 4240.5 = 16.9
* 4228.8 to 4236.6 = 17.2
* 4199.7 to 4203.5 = 16.6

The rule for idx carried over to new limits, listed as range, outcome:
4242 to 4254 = 15.7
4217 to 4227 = 14.3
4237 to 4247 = 15.8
